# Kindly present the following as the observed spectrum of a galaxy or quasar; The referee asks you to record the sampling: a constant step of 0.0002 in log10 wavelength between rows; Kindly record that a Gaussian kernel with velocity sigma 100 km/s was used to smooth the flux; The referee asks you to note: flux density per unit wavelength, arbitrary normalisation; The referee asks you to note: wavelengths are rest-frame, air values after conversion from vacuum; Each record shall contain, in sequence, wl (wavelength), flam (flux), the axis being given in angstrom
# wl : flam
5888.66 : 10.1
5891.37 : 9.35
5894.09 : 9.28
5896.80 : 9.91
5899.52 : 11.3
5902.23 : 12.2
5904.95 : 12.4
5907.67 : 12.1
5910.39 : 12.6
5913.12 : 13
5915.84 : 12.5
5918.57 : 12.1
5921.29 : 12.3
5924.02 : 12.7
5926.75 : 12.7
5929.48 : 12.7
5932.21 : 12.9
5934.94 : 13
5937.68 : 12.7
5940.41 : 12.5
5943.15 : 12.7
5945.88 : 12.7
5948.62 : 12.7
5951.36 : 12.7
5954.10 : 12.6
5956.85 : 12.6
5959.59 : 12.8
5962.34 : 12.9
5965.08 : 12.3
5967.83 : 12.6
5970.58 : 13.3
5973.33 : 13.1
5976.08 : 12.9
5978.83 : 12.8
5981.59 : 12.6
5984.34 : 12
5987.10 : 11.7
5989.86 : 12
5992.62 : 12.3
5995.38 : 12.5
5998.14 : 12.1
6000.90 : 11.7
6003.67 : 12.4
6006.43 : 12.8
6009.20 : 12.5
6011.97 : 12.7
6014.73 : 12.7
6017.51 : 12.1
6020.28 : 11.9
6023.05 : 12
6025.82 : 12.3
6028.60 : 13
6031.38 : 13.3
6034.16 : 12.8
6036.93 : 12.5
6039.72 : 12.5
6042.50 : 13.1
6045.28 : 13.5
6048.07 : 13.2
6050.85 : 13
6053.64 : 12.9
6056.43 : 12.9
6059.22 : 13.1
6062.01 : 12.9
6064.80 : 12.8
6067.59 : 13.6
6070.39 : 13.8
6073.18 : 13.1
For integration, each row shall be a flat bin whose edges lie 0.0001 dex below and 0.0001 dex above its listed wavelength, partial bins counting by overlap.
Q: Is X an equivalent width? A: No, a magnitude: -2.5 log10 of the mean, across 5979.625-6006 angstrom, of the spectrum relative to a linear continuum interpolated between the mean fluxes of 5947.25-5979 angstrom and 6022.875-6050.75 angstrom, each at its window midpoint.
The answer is 0.05 mag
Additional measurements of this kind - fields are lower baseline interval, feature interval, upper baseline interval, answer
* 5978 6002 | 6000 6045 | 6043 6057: 0.01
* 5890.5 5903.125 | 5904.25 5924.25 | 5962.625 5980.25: -0.14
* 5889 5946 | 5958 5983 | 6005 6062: -0.04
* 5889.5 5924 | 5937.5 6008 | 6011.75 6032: -0.04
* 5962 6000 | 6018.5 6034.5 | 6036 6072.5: 0.03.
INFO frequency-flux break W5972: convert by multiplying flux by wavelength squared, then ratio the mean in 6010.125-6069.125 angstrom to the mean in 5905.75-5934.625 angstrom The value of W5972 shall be 1.1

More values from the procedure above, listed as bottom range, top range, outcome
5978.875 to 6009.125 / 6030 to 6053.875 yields 1.08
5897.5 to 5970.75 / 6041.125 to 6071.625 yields 1.09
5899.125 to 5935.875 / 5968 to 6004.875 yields 1.02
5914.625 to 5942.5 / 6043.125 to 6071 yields 1.09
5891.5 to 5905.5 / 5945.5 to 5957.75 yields 1.19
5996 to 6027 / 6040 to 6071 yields 1.08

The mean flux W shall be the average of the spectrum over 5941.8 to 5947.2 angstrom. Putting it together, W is 12.7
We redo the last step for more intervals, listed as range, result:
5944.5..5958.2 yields 12.7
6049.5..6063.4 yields 13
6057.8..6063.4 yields 13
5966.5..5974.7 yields 13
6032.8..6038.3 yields 12.7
